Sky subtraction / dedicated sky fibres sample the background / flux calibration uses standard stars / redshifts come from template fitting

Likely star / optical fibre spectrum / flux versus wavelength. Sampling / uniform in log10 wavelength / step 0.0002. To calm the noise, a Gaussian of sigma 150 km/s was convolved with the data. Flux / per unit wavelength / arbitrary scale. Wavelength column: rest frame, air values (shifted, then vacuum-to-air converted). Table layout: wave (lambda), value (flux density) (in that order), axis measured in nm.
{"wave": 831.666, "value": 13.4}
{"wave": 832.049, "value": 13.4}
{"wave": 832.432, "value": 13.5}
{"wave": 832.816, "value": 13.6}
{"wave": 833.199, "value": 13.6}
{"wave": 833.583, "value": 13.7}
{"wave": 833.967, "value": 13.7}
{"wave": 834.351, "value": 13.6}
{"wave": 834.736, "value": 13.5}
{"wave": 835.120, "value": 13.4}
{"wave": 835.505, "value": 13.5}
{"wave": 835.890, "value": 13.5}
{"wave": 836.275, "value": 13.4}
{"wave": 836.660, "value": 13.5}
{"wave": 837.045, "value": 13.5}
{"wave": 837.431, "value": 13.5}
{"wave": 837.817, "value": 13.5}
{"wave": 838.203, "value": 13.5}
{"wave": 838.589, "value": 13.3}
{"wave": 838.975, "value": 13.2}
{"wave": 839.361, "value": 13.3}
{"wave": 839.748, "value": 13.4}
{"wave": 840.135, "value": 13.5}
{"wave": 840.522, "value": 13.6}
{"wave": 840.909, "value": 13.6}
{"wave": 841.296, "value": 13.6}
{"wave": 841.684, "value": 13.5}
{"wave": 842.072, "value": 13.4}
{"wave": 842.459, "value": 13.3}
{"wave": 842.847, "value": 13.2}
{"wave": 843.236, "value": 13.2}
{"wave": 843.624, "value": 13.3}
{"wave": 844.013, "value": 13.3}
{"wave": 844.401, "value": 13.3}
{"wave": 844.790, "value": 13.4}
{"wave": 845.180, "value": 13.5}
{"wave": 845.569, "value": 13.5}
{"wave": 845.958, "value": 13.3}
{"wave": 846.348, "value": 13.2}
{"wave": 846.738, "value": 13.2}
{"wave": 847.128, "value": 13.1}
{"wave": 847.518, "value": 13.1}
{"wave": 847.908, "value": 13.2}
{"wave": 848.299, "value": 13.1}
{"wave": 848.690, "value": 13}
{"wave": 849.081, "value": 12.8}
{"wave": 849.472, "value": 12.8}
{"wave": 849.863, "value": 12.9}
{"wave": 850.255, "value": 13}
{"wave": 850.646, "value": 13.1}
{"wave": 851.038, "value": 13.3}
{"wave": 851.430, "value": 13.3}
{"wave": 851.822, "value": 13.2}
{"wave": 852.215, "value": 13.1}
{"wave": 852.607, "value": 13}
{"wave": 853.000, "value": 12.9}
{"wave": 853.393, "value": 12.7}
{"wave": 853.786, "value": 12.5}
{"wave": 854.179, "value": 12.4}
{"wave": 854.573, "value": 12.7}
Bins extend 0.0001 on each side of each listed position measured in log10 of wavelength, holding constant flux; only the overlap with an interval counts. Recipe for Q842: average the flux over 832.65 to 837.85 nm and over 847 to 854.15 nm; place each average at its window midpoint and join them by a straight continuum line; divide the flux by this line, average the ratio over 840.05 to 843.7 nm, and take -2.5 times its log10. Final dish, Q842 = -0.01 mag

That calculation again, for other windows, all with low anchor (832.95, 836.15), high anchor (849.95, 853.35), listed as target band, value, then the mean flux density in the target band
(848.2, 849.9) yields 0.02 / 12.9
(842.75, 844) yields 0.01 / 13.2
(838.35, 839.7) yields 0.01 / 13.3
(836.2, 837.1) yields 0.00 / 13.5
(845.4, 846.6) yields -0.01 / 13.3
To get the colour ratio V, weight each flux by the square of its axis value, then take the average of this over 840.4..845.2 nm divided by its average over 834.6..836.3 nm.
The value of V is 1.0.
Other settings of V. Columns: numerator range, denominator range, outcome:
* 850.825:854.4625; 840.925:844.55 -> 0.99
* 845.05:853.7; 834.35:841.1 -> 1.00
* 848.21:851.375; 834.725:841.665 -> 0.99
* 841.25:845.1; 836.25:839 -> 1.01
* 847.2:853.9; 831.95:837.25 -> 1.00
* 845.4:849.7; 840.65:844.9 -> 0.99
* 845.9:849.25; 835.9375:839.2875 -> 1.00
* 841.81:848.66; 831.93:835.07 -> 1.01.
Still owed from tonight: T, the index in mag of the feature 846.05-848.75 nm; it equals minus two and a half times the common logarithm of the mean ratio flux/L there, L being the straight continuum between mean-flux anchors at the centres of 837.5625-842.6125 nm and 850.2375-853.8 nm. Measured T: 0.00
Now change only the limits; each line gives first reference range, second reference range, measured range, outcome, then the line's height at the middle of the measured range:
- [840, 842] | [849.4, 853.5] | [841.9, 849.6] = 0.01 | 13.3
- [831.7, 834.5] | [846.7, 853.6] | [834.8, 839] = 0.00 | 13.5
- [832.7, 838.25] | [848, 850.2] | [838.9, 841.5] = -0.01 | 13.3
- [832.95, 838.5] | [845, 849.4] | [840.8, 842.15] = -0.01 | 13.3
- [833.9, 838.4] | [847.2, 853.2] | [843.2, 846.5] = -0.01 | 13.2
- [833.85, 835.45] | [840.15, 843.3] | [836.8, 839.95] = 0.01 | 13.5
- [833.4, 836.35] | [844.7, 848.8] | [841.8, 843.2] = 0.00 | 13.3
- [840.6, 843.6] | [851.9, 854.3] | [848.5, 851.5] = 0.00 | 13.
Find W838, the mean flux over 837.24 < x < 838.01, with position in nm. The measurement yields 13.5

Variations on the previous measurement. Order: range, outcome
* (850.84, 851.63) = 13.3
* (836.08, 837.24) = 13.5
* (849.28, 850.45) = 12.9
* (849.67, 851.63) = 13.1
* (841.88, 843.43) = 13.3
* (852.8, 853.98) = 12.7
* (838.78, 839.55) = 13.3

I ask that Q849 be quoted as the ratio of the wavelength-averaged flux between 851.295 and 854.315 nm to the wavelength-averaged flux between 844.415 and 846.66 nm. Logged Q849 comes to 1.0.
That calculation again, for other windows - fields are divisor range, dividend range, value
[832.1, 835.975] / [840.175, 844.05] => 0.99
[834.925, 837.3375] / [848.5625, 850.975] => 0.96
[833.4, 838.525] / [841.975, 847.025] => 0.98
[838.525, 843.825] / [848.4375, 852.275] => 0.97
